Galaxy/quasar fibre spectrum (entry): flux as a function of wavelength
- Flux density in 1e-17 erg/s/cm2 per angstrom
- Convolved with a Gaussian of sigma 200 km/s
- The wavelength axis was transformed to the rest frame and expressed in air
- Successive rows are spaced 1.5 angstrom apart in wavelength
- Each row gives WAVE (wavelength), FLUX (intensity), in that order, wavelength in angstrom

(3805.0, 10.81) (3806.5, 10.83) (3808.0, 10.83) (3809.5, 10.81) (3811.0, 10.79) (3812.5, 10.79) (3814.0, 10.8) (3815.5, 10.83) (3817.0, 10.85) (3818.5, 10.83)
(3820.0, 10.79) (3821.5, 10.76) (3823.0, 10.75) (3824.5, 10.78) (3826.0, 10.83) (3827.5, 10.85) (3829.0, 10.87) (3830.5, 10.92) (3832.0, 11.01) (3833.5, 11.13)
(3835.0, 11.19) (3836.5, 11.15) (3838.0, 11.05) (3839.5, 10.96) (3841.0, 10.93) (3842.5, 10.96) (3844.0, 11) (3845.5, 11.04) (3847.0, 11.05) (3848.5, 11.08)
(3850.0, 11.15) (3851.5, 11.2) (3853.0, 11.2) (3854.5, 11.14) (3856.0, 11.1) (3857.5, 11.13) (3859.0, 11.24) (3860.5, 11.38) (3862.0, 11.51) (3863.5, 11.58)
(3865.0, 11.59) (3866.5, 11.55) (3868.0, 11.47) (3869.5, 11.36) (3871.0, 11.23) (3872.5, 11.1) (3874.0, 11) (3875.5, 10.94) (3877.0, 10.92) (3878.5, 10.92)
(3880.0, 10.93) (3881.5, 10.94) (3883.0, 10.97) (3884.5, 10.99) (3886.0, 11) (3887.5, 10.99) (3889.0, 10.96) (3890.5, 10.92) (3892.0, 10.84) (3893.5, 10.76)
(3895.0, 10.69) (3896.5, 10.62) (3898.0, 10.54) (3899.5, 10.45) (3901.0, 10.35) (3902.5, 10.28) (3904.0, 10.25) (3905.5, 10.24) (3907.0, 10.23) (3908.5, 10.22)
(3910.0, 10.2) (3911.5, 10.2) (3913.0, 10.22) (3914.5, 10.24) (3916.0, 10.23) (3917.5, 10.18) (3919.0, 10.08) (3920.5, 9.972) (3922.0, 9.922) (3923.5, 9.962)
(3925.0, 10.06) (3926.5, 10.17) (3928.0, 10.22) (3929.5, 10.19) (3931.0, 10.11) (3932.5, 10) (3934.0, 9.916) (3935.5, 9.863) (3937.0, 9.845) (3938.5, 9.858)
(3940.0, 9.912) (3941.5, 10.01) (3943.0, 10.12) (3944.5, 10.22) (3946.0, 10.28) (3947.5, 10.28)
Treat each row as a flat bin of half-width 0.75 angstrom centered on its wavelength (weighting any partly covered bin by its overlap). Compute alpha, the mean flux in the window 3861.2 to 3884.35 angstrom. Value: 11.2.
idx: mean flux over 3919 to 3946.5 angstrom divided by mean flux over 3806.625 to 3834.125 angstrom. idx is 0.93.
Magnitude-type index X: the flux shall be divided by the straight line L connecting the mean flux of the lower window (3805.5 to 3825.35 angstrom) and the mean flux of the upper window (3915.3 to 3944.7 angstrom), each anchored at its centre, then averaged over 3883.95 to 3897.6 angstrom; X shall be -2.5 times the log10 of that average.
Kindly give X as -0.06 mag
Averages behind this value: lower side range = 10.8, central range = 10.9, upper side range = 10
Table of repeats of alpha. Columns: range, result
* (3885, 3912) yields 10.5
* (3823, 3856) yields 11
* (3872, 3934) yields 10.5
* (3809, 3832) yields 10.8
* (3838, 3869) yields 11.2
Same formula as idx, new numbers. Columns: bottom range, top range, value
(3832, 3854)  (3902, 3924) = 0.92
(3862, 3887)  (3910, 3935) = 0.91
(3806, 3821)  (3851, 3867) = 1.05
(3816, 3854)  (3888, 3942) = 0.93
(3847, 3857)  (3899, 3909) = 0.92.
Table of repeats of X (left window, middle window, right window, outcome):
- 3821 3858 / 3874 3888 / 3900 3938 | -0.041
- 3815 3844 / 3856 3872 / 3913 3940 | -0.076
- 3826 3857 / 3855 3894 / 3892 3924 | -0.046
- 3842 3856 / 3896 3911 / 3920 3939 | 0.003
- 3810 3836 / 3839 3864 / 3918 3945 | -0.050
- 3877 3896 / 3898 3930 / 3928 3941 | 0.019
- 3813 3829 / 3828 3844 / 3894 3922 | -0.029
